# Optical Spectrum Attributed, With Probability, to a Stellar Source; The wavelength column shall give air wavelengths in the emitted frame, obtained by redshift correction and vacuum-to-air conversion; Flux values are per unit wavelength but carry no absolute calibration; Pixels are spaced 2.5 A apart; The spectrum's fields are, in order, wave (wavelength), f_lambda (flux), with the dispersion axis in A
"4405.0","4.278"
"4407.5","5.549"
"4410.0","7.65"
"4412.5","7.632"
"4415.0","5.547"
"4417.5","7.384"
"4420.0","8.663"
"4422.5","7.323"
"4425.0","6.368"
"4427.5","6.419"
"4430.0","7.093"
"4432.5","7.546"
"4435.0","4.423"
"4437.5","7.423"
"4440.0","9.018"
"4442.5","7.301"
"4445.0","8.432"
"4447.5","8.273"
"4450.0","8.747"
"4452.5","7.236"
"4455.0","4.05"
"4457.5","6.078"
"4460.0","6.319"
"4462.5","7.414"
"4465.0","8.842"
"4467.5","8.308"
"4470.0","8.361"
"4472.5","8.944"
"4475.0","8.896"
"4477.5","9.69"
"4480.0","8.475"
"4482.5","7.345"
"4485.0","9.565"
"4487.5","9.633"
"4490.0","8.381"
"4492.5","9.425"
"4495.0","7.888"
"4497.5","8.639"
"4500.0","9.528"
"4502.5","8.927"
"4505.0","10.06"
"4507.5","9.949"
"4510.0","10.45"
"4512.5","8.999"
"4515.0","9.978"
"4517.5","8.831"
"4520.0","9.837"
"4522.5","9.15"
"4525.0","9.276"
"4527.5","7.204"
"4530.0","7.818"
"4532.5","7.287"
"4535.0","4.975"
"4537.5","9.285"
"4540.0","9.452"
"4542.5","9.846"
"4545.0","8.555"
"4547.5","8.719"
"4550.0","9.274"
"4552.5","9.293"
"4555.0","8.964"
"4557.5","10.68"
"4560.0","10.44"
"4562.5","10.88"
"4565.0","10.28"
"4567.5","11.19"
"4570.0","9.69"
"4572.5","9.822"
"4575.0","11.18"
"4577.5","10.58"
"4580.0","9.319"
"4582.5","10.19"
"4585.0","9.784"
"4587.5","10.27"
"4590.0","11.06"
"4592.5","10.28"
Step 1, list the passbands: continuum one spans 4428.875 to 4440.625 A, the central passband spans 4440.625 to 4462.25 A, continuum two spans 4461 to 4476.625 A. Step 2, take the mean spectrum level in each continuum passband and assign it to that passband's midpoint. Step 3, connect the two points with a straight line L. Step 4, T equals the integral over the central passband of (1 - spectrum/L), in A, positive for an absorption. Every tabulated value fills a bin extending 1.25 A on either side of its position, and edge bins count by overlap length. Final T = 1.5 A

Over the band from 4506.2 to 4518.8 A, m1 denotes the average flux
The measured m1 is 9.64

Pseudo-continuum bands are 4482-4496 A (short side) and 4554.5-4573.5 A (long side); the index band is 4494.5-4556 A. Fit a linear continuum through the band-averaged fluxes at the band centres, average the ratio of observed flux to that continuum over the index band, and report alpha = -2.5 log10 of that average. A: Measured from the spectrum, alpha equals 0.07 mag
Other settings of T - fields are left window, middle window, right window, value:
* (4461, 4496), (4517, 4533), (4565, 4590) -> 1.49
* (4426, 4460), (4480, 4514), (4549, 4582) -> -2.87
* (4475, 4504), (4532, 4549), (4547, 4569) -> 2.38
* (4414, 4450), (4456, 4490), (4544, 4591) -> -0.58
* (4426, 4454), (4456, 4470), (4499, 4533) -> 0.92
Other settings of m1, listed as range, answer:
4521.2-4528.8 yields 8.55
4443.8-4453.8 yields 8.15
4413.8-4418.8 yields 6.5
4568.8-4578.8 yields 10.3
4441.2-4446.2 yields 7.87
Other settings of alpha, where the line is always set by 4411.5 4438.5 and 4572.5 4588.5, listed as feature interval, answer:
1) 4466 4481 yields -0.113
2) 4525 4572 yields 0.048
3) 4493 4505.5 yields -0.063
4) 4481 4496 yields -0.062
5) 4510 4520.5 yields -0.084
